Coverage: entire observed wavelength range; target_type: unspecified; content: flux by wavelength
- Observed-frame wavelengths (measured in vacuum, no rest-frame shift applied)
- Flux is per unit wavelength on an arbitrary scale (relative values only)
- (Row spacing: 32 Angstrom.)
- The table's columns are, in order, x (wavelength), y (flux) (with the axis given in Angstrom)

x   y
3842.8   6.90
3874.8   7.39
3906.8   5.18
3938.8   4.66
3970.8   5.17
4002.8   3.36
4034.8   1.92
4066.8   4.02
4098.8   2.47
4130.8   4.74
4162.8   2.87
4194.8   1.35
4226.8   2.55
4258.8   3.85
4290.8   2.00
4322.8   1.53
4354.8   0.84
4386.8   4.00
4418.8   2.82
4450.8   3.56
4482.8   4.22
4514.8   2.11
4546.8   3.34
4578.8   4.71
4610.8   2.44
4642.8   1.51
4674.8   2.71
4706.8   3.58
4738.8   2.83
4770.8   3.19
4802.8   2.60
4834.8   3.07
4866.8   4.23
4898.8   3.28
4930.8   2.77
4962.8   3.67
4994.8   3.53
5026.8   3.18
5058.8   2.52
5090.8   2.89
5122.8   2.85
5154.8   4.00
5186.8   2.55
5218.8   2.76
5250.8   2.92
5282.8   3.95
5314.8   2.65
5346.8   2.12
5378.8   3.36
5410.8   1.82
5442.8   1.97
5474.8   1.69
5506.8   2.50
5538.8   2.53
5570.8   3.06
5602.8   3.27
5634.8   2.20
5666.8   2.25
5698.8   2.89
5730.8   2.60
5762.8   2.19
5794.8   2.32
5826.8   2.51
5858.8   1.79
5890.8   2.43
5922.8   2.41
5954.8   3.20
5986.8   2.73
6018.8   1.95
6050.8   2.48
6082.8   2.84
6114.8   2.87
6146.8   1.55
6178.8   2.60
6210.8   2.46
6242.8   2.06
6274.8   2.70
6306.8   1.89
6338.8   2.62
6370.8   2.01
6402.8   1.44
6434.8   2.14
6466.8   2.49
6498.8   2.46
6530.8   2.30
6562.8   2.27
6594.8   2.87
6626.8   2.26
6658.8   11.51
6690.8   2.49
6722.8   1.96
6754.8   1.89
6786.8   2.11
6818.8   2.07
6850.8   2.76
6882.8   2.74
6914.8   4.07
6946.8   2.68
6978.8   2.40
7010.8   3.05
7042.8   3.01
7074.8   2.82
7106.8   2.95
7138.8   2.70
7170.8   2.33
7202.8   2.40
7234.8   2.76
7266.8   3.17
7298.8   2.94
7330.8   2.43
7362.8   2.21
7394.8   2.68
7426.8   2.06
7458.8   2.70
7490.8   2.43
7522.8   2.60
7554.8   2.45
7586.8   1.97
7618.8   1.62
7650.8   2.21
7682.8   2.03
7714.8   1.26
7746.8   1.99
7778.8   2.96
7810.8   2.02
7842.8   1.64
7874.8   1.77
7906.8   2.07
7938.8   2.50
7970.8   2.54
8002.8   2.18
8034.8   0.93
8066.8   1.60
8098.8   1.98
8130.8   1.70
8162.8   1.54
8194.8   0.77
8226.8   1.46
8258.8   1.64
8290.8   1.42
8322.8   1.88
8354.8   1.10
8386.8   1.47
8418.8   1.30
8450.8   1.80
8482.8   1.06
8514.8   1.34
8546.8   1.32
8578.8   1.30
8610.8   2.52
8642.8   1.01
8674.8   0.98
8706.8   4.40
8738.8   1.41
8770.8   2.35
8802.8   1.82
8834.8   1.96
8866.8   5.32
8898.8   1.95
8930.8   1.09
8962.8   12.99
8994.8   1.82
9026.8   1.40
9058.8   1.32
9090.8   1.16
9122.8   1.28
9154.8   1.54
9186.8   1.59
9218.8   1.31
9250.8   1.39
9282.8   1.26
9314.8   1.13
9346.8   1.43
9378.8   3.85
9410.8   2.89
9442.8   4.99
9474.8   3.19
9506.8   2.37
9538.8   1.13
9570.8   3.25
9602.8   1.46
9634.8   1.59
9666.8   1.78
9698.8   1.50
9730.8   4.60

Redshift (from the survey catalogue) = 0.788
